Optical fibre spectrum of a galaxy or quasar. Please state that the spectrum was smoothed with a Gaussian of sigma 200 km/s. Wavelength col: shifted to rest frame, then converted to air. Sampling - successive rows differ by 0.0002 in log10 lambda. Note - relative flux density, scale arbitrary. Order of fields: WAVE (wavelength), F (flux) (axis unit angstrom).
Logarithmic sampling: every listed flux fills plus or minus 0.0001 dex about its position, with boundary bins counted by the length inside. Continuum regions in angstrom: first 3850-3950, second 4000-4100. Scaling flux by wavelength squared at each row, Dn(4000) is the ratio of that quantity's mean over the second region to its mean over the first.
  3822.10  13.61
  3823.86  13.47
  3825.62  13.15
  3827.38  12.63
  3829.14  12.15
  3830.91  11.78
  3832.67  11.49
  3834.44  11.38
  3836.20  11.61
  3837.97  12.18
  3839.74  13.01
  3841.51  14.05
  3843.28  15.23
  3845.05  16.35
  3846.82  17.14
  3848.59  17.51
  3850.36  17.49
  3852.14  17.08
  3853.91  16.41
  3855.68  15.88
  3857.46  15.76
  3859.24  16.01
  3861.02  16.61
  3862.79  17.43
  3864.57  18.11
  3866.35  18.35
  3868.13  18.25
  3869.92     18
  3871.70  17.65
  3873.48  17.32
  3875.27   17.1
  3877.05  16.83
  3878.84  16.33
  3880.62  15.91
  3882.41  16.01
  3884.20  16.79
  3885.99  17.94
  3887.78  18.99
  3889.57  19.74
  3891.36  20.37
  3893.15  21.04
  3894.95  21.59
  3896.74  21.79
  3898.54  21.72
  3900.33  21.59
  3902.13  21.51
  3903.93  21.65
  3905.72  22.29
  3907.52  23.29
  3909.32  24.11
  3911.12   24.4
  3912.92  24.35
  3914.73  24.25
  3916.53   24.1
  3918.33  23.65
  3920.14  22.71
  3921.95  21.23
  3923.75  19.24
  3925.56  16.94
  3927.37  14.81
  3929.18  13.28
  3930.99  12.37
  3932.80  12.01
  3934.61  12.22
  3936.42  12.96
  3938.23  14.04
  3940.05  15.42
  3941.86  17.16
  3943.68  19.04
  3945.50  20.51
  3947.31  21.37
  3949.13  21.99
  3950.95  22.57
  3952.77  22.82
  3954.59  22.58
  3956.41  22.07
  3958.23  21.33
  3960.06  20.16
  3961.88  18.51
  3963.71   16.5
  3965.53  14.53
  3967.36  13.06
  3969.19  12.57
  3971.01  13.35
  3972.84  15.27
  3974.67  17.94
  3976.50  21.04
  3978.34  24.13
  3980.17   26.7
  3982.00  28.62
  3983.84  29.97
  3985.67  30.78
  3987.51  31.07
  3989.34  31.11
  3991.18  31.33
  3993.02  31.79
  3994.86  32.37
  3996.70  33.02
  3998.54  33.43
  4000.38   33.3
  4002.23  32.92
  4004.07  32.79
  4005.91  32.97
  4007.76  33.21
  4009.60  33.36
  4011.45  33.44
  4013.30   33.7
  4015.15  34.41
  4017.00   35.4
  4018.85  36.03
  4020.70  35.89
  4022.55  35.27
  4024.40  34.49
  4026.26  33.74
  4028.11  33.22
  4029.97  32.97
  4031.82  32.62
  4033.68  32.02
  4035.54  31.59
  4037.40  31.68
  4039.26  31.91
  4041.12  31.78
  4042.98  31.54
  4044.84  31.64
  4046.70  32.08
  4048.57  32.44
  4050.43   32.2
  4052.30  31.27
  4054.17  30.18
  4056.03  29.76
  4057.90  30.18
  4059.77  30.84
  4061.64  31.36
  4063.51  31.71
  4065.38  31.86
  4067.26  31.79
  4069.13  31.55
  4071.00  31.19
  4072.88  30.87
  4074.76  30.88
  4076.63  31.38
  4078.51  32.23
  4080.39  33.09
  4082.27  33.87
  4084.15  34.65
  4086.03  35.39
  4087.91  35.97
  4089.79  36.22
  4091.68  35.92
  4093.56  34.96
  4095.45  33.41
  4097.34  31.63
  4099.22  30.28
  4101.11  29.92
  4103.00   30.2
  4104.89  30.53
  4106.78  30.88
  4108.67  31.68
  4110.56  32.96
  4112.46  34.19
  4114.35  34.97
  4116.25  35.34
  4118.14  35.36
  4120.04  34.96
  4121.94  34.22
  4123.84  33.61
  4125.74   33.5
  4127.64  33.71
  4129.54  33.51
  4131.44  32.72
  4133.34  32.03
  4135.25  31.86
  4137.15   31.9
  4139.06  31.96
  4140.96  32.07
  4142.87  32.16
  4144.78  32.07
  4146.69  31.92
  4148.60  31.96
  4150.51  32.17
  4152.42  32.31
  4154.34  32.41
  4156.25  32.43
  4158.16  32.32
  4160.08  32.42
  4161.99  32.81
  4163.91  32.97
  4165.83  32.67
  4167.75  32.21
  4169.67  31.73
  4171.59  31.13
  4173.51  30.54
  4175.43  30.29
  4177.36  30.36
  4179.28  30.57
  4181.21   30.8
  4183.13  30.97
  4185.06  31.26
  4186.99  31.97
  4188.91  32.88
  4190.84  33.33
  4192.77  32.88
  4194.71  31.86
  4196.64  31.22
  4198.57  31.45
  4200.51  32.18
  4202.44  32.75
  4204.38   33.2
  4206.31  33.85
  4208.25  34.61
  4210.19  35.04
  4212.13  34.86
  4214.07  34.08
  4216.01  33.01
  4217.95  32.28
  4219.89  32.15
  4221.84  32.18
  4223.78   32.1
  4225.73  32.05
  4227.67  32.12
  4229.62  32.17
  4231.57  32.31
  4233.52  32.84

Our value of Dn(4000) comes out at 1.9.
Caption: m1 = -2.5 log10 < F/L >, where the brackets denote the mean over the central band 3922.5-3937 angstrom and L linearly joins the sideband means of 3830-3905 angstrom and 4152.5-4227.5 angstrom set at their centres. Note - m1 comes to 0.36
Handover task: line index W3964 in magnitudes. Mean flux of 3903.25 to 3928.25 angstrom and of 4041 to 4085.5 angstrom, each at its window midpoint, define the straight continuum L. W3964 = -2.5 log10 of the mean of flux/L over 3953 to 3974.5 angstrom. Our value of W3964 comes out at 0.39 mag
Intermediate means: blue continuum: 21.9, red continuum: 31.7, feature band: 17.5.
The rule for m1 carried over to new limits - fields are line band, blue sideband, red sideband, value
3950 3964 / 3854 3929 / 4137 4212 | 0.07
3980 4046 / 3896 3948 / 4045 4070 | -0.19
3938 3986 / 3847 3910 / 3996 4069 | 0.29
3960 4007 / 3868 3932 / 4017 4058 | 0.09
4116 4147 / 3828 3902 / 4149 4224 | -0.12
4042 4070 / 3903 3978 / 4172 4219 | -0.25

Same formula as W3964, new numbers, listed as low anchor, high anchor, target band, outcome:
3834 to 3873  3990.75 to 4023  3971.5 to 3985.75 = 0.278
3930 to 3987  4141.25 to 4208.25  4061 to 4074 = -0.220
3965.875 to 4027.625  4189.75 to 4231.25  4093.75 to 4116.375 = -0.037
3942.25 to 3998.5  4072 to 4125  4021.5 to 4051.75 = -0.154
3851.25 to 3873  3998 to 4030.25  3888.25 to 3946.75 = 0.172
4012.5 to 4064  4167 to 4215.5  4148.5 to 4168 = -0.004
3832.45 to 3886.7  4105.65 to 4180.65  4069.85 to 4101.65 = -0.136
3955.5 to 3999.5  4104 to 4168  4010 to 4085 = -0.173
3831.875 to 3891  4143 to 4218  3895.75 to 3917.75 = -0.229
